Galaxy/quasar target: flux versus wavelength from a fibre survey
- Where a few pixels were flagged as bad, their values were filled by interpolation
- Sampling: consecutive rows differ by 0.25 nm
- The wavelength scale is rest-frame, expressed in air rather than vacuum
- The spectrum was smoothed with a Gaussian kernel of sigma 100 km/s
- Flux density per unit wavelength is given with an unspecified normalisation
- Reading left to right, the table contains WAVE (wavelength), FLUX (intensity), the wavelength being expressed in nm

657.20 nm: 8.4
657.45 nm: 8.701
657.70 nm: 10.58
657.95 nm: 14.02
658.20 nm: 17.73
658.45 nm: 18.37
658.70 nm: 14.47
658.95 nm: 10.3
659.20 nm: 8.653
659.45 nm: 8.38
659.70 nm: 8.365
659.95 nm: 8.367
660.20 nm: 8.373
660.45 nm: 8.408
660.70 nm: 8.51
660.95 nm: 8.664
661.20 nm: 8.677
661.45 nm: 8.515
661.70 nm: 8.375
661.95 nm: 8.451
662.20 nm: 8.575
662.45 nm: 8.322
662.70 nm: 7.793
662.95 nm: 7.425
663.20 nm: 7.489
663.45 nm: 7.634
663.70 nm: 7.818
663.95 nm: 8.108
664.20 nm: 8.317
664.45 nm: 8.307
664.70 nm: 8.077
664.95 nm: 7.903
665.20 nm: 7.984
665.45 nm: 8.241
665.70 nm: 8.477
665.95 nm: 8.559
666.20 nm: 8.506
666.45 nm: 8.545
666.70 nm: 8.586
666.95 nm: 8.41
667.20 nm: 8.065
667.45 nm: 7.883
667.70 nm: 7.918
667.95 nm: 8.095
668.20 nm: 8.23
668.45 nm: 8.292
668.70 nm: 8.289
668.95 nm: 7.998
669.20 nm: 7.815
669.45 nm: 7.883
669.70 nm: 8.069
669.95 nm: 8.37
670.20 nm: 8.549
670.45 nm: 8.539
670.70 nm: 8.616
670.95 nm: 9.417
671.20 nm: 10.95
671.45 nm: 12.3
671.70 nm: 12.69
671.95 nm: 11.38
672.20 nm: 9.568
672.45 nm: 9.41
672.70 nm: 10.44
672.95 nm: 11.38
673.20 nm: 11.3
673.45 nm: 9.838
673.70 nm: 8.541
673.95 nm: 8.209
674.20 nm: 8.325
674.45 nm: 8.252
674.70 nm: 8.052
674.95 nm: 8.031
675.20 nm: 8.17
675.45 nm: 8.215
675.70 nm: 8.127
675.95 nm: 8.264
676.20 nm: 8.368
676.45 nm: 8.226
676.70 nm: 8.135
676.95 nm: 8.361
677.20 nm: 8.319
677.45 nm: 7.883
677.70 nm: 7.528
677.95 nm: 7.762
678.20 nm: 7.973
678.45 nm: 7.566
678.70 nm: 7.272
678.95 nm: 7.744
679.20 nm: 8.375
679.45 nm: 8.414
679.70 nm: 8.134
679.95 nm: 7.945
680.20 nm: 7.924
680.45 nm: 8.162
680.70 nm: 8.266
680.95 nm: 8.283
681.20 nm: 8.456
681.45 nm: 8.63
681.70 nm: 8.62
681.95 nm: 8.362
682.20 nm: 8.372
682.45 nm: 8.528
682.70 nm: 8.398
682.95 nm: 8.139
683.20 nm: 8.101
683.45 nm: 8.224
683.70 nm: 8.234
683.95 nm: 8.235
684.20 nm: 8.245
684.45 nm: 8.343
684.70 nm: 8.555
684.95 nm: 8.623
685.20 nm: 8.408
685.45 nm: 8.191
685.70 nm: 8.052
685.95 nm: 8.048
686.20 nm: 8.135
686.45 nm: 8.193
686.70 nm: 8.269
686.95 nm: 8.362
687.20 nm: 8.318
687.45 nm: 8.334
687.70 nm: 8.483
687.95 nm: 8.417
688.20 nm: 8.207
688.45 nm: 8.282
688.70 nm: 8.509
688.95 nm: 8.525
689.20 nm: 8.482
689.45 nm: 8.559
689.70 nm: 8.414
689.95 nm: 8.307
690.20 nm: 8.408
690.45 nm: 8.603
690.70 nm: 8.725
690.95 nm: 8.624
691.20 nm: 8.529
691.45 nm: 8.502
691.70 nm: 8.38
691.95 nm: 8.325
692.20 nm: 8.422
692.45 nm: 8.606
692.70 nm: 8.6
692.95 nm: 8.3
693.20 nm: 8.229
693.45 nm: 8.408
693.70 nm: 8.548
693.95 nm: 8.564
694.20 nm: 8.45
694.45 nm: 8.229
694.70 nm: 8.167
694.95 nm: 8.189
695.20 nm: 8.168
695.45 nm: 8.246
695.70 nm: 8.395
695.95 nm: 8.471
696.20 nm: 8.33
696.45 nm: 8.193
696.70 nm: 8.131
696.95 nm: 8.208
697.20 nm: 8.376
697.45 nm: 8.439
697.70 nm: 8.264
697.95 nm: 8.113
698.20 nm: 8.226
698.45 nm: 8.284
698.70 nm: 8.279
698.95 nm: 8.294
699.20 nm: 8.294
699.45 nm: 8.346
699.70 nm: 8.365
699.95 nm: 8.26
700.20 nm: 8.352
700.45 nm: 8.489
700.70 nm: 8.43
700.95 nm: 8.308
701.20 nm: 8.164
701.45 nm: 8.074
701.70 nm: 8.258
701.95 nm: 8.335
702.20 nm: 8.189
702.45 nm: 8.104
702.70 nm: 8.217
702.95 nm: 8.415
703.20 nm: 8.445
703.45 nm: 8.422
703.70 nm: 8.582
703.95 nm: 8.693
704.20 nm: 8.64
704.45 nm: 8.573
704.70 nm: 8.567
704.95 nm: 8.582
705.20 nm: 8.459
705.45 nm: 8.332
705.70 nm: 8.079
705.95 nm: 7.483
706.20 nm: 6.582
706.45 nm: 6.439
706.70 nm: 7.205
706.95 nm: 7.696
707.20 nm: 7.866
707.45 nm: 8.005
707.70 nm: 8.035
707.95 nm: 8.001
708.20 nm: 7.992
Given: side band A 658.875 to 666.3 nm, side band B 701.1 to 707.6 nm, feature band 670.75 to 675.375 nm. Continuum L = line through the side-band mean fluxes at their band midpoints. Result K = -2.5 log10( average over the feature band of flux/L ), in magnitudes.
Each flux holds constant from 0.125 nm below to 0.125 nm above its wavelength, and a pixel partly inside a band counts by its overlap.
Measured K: -0.18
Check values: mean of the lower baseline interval 8.31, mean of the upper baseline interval 8.09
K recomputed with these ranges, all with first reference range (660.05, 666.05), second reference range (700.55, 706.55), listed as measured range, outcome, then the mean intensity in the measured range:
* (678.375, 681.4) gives 0.02 mag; 8.07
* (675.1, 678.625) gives 0.02 mag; 8.05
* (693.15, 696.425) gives -0.02 mag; 8.34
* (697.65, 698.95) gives -0.01 mag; 8.24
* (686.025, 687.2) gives -0.01 mag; 8.24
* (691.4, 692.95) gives -0.03 mag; 8.46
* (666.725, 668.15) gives 0.01 mag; 8.12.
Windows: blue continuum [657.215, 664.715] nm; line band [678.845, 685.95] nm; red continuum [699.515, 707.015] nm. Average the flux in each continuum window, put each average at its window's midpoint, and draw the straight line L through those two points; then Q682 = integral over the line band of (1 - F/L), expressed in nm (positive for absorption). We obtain 0.42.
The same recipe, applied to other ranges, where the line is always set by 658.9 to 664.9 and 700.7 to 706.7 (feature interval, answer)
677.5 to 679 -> 0.11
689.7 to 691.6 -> -0.07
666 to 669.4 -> 0.03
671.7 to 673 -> -0.37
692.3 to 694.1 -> -0.06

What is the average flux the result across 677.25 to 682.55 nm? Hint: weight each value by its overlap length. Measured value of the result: 8.11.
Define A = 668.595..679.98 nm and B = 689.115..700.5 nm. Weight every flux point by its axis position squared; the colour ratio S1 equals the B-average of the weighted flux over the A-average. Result 1.01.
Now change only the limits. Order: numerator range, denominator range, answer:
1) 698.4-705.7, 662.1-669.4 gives 1.15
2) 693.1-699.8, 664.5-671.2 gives 1.08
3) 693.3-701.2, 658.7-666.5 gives 1.09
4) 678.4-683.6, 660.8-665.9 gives 1.06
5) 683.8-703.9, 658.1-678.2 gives 1.01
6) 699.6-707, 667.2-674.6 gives 0.98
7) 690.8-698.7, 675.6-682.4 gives 1.07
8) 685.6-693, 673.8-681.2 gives 1.08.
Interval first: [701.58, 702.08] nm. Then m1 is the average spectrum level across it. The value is 8.3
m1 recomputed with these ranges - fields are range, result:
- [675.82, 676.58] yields 8.28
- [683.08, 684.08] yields 8.2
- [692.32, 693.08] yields 8.5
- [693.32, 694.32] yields 8.49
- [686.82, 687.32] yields 8.34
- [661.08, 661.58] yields 8.59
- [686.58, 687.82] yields 8.35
